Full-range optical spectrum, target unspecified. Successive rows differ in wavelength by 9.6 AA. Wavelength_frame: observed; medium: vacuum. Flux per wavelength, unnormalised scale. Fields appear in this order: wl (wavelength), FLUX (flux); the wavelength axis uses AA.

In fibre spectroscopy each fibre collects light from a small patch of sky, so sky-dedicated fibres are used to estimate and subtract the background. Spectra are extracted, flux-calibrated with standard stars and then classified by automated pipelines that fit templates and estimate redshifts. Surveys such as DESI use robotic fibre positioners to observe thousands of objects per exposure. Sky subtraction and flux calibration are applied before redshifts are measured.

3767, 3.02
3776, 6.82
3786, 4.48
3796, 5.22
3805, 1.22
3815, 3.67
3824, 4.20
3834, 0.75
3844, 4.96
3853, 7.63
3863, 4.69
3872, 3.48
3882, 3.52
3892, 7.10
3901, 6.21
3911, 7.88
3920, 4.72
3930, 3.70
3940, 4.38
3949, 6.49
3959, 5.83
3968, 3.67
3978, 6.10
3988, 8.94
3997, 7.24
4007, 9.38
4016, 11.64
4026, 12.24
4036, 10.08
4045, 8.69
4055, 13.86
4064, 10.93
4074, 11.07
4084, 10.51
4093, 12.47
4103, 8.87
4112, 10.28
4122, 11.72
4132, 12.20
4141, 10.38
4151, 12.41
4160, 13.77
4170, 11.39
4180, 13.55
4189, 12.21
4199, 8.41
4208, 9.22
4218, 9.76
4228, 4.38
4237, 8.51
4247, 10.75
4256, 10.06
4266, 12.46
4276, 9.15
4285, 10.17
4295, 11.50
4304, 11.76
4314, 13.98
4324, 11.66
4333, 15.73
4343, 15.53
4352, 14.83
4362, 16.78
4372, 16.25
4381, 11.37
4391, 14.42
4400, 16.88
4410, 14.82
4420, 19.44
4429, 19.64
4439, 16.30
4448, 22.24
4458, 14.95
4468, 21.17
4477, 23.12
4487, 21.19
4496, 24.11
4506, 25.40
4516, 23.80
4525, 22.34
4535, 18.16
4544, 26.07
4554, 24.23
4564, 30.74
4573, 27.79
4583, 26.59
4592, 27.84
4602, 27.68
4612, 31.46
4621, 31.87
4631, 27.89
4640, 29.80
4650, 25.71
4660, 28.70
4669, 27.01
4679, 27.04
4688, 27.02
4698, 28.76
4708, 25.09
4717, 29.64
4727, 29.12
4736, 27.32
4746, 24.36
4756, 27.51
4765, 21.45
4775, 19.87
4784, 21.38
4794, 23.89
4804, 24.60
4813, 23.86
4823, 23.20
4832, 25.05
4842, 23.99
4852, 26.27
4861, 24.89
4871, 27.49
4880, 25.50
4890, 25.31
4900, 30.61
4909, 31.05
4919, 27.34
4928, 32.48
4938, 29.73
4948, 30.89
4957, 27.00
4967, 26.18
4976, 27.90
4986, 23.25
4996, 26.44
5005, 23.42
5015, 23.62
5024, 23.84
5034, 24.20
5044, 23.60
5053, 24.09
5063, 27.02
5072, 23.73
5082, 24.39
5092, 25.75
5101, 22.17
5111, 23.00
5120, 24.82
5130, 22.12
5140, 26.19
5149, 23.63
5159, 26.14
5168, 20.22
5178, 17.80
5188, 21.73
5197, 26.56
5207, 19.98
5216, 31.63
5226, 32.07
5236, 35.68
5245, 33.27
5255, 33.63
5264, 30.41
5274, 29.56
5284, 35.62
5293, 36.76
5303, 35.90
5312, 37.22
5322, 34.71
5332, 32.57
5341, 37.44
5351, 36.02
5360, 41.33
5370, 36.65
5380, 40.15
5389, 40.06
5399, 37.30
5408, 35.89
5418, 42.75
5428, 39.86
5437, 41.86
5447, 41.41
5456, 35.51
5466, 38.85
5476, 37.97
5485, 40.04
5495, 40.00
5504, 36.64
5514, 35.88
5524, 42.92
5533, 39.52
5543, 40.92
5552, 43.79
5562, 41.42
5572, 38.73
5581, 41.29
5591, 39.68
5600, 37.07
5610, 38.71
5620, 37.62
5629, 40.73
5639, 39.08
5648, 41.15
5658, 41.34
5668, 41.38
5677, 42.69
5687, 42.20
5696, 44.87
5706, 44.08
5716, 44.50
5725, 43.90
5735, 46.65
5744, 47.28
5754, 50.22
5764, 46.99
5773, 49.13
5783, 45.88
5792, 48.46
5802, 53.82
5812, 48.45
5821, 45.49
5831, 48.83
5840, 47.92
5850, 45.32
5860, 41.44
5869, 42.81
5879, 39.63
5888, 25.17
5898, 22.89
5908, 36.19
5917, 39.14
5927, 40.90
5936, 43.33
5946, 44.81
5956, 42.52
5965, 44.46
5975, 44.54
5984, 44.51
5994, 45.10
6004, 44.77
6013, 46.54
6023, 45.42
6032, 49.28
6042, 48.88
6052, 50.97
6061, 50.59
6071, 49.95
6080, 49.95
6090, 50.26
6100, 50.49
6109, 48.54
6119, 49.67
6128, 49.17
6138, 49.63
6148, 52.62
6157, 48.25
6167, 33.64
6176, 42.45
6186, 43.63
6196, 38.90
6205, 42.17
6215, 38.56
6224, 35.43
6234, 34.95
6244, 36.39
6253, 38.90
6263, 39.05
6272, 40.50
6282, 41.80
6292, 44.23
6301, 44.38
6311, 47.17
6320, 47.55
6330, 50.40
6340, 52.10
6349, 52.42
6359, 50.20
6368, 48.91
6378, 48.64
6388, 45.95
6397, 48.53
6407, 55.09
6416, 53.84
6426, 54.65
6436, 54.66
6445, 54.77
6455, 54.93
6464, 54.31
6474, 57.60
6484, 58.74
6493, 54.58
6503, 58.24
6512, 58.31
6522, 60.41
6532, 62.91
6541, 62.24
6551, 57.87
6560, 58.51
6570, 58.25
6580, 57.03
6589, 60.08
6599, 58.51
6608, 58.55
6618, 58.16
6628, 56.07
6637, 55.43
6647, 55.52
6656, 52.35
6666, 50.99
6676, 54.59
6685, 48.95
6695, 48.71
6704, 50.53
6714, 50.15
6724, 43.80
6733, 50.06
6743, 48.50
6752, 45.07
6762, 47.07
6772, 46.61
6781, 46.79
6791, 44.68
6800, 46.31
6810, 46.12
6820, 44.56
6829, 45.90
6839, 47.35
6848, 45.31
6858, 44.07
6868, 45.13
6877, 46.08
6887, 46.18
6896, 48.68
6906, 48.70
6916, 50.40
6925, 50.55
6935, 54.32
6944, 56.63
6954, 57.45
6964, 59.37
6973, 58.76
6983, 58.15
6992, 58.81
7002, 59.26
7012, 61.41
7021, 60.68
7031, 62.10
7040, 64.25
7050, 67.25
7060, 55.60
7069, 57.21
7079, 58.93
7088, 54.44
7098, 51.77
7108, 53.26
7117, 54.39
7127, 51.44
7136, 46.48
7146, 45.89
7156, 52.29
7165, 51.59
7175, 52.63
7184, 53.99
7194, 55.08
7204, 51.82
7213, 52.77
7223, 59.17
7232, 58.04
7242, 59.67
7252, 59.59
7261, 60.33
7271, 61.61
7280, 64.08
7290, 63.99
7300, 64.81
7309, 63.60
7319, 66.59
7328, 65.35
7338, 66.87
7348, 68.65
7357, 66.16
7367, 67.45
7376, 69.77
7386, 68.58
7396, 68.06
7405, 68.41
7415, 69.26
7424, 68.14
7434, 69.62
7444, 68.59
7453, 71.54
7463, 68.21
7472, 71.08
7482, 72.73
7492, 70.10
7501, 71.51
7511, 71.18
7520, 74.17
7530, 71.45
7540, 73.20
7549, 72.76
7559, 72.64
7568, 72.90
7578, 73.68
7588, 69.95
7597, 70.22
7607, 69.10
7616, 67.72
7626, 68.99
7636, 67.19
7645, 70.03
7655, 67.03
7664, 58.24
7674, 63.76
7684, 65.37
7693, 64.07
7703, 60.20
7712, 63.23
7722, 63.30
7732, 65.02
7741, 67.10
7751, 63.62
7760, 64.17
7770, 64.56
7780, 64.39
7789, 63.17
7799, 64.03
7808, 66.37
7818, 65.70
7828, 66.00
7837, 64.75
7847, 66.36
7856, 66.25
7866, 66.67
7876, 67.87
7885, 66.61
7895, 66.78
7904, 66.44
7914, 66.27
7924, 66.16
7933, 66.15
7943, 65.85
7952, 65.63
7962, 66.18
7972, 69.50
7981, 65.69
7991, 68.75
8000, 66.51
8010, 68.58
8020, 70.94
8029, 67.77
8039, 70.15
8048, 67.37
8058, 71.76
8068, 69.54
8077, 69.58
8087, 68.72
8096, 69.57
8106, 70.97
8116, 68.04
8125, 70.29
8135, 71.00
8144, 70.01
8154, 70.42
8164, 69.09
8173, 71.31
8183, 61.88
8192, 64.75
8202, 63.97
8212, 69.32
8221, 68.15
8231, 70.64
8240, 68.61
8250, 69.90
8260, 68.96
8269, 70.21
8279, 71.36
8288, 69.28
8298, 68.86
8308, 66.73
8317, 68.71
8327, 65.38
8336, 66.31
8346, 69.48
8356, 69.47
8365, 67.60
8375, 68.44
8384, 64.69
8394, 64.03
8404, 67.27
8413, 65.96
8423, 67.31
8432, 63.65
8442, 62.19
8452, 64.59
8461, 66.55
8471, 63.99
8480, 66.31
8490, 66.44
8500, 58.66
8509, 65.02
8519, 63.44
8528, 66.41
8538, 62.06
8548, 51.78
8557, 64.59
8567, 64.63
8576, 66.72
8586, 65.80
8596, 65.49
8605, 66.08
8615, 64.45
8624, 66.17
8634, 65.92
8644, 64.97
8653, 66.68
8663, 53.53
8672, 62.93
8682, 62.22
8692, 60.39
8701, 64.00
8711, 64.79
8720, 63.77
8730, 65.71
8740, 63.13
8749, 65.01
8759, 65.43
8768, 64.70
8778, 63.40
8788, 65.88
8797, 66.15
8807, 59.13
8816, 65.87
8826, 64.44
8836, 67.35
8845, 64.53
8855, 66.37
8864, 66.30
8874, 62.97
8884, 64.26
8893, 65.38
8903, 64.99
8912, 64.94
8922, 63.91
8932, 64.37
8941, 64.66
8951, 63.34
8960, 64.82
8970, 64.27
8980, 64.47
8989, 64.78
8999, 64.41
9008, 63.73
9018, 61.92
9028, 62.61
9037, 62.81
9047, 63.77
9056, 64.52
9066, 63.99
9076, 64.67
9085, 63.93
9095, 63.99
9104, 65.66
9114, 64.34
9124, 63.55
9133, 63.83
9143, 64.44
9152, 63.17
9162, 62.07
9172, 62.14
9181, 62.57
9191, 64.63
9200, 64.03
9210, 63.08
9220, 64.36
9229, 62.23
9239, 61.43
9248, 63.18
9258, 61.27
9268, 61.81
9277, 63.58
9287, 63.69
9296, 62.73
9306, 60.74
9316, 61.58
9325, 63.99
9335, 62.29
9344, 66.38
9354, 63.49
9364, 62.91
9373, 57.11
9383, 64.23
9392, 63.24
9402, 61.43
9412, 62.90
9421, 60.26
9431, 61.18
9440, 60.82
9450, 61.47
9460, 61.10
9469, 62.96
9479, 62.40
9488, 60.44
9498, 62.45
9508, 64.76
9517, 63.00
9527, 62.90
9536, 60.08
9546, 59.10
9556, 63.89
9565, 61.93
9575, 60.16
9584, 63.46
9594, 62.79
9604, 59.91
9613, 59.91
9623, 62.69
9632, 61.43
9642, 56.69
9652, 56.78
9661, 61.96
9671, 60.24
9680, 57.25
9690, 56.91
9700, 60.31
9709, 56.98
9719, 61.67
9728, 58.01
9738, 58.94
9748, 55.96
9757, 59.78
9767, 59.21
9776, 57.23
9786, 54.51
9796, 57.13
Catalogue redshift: 0.000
